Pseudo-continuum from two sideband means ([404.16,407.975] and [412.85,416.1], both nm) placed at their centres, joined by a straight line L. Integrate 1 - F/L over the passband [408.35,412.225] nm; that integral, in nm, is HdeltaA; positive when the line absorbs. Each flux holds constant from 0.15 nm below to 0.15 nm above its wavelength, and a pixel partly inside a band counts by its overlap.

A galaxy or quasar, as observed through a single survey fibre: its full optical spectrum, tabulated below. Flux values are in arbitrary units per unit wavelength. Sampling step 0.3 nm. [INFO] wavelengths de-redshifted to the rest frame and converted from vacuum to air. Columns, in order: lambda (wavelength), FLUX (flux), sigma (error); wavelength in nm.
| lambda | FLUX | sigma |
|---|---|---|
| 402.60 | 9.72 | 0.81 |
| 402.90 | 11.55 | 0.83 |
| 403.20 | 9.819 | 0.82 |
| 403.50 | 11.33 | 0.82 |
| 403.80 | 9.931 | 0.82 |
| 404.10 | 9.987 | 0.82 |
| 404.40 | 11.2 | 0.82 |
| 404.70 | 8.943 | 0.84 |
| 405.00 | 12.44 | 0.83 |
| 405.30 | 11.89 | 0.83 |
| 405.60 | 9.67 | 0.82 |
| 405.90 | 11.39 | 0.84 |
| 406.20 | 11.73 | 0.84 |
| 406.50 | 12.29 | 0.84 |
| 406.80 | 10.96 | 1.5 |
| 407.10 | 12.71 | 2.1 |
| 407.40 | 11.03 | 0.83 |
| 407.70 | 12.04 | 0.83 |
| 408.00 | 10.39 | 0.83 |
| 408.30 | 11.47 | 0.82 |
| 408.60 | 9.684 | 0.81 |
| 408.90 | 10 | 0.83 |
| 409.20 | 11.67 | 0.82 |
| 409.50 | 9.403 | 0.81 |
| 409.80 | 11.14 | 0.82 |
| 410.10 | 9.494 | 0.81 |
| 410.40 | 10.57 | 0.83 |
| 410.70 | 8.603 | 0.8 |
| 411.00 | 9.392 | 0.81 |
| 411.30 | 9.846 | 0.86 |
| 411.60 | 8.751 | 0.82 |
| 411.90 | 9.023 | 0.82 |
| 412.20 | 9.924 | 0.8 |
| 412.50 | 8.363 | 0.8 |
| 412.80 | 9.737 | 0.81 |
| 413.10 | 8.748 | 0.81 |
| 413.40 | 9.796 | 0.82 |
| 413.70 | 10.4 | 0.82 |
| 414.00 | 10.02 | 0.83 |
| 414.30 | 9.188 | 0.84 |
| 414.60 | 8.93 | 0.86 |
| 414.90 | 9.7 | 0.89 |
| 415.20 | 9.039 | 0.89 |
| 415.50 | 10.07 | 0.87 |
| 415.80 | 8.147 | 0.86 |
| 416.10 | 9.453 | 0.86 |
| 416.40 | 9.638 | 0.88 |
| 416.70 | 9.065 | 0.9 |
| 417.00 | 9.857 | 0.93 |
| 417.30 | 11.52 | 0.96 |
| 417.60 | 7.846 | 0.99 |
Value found 0.19 nm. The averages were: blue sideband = 11.3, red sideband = 9.42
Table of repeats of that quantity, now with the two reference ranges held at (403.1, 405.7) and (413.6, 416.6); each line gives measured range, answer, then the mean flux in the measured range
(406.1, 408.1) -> -0.25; 11.6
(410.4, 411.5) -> 0.05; 9.43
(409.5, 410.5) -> -0.02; 10.2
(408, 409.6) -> -0.05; 10.5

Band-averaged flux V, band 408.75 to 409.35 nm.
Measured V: 10.8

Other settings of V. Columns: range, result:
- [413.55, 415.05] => 9.65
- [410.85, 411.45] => 9.62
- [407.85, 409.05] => 10.4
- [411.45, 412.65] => 9.02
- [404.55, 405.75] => 10.7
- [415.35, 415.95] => 9.11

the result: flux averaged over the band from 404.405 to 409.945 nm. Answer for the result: 11.1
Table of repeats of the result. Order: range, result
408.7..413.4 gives 9.65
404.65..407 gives 11.3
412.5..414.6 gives 9.51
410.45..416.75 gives 9.35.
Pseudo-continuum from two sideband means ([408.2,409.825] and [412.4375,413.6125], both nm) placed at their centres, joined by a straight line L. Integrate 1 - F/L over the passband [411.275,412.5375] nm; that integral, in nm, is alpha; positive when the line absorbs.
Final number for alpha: 0.06 nm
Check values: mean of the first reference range 10.5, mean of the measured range 9.19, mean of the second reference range 9.29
